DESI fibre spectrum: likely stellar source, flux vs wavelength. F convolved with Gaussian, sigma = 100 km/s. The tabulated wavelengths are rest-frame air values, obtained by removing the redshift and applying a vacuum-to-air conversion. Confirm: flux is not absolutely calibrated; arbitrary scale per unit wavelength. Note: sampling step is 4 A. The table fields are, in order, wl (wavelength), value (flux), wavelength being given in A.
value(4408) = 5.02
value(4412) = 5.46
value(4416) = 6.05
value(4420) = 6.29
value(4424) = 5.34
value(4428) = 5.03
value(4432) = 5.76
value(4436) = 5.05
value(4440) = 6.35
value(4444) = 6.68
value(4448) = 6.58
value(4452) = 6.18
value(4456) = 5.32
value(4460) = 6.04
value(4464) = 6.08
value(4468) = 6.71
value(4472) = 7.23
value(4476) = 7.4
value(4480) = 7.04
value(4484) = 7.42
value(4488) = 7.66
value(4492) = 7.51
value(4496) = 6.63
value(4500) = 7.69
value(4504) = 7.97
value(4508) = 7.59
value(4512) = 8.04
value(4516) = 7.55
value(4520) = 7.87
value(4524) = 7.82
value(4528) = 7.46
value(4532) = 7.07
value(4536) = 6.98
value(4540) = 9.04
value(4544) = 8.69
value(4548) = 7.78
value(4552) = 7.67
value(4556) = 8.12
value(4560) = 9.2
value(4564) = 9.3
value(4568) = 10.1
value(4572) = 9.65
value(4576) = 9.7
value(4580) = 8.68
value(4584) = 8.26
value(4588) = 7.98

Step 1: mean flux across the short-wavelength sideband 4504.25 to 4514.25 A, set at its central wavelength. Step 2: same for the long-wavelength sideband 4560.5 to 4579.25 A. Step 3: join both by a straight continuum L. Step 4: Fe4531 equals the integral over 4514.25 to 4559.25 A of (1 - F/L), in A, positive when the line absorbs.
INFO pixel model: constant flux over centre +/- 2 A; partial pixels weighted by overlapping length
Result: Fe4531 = 4.0 A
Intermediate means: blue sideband 7.84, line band 7.86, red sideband 9.58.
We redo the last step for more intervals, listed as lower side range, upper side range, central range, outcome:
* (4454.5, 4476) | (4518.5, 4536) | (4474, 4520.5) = -3.8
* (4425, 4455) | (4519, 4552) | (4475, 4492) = -1.5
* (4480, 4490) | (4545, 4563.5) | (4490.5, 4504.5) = 0.4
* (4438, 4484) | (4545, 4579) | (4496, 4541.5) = 1.3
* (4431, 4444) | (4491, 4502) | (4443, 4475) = 0.0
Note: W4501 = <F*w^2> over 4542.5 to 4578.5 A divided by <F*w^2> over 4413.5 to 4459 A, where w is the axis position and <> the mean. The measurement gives 1.60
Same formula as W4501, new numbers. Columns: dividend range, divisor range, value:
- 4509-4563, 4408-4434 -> 1.50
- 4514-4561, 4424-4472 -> 1.37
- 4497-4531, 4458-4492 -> 1.12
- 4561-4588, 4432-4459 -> 1.62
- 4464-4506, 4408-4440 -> 1.34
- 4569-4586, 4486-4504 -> 1.27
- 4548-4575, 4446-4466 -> 1.55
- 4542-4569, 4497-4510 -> 1.15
